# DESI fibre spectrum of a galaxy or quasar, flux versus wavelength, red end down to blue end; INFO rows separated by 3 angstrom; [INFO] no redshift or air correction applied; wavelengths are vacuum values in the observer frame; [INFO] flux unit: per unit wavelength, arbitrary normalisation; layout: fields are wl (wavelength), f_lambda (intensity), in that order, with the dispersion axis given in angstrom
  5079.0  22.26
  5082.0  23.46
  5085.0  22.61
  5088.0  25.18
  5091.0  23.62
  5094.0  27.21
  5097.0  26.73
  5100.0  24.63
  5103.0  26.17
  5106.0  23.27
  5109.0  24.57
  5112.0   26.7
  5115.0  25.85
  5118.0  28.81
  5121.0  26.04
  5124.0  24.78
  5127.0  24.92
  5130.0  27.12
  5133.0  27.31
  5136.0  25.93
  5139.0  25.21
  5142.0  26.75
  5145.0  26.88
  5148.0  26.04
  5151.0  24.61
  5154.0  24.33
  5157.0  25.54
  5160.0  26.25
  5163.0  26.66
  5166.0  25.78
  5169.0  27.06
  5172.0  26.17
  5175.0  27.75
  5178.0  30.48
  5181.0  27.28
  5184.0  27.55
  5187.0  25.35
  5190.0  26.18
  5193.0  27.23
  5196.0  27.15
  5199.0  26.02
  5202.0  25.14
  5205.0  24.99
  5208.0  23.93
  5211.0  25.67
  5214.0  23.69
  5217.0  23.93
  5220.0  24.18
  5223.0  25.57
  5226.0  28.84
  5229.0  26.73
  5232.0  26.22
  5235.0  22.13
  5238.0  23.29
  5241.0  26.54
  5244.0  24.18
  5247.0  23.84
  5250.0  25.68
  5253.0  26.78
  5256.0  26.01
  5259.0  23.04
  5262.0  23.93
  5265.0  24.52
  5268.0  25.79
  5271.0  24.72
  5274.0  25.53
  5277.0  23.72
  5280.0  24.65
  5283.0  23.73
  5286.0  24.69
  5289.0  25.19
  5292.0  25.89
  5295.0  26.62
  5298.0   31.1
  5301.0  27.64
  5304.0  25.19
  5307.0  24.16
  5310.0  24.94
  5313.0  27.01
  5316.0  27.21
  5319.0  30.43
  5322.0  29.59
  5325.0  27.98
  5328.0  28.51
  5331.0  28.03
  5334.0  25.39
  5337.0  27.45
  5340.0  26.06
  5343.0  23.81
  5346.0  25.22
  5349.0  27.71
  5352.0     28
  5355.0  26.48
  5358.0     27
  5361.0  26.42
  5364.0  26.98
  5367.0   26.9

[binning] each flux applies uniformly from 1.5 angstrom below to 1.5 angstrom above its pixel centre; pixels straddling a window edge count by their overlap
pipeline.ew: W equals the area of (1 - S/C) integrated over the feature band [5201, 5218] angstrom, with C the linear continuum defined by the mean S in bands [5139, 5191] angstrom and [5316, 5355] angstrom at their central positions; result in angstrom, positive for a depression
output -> 1.4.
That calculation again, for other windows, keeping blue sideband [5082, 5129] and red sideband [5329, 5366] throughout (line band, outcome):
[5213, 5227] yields 0.4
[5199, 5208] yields 0.3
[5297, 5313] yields -0.1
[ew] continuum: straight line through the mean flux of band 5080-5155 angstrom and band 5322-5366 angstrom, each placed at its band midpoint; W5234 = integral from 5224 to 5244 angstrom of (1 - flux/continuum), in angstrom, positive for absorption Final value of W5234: 0.54 angstrom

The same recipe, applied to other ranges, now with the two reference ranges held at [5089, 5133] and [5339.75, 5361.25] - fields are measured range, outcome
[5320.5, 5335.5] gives -0.9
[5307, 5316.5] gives 0.1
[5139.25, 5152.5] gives -0.1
